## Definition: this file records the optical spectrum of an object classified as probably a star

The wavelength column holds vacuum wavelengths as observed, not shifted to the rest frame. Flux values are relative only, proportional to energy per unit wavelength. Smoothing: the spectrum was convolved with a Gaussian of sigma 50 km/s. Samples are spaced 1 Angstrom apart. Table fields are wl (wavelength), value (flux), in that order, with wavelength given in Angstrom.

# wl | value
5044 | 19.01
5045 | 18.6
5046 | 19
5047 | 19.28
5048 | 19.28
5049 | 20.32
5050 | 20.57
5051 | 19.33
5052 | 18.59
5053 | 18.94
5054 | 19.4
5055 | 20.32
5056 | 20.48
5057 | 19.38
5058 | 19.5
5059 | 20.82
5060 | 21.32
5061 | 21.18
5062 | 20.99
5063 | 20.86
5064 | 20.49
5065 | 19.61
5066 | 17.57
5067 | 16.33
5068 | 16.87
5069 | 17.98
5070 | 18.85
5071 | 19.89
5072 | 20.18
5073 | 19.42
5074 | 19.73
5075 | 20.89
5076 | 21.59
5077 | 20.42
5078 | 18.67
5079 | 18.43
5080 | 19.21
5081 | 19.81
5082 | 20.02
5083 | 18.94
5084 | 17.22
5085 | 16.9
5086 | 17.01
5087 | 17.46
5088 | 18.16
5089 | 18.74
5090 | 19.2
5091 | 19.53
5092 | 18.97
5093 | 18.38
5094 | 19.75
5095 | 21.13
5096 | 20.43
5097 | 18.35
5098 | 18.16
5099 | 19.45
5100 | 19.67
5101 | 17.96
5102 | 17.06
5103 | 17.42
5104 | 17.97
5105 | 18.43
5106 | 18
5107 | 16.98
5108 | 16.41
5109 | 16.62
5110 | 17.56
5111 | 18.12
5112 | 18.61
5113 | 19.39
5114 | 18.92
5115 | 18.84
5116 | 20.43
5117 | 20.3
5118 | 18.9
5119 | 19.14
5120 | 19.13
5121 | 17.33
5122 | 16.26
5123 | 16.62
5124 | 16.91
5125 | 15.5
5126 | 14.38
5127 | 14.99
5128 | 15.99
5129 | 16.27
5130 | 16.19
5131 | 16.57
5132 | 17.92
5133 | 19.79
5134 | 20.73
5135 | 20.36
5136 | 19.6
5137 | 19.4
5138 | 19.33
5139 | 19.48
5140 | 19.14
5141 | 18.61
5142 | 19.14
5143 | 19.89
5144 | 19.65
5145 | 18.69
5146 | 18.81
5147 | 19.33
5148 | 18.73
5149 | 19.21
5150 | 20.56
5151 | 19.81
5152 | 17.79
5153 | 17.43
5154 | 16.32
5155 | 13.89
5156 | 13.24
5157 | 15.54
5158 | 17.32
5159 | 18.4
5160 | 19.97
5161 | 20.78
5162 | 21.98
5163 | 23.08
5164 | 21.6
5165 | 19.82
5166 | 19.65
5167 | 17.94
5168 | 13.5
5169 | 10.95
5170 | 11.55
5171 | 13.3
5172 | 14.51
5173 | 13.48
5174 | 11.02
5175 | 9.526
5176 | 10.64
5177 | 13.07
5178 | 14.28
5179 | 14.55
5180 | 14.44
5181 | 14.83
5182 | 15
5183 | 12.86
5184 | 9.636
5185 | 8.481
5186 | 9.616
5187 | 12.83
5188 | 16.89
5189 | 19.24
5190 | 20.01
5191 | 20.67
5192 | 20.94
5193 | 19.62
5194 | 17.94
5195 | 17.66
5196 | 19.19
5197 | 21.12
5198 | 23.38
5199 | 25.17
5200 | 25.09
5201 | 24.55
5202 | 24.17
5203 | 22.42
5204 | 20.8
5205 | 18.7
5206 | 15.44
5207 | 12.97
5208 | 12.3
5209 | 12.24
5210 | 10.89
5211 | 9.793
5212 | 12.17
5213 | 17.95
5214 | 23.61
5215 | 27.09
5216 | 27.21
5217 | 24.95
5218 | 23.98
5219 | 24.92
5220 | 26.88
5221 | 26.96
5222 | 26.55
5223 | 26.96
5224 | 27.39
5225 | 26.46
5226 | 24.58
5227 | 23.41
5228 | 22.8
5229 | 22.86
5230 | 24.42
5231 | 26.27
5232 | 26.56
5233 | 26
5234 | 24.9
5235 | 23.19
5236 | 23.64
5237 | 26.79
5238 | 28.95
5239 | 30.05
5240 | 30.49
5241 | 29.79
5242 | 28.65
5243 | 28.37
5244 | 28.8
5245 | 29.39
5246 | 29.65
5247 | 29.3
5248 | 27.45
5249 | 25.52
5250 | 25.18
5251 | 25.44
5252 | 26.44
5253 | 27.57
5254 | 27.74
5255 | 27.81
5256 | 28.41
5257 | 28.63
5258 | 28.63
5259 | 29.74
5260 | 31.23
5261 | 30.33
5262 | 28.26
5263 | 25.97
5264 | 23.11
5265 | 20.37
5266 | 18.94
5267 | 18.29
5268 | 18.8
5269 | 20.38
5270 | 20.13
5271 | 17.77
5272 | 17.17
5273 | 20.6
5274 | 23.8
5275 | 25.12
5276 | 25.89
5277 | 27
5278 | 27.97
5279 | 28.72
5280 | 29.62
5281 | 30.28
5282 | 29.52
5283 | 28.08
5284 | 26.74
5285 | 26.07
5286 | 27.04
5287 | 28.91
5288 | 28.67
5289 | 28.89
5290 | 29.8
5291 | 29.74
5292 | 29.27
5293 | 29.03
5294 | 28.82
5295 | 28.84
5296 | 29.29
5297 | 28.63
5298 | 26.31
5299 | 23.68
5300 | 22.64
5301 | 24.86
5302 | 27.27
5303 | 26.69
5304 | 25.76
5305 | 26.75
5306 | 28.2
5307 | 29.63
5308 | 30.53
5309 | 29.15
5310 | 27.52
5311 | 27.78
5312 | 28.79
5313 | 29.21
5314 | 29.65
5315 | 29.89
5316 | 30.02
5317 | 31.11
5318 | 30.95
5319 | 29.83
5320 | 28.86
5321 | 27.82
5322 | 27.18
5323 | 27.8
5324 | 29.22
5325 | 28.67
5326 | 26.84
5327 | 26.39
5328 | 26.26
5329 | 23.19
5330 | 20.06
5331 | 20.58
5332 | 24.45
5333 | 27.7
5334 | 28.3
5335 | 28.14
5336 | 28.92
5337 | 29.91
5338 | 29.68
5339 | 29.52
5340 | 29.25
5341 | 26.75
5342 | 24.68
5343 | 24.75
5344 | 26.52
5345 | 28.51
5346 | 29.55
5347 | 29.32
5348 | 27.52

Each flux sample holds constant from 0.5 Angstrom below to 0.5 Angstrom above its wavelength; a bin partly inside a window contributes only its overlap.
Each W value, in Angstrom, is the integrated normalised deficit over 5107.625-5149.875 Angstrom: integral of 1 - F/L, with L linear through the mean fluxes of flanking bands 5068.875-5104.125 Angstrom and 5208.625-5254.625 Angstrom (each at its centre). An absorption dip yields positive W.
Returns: 5.01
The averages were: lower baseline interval 19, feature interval 18.3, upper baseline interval 25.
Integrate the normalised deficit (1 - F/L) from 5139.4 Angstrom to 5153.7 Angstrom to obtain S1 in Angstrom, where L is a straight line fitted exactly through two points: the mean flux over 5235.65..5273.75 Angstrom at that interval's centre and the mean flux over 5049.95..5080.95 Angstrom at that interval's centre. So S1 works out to 2.1 Angstrom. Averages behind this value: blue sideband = 19.6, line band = 19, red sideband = 25.9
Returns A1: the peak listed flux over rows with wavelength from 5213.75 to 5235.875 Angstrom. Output 27.39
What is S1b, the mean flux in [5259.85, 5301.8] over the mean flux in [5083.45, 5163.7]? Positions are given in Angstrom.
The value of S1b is 1.41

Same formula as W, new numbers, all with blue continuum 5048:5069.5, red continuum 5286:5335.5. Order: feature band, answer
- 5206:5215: 3.56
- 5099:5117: 2.48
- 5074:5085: 0.44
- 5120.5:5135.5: 3.27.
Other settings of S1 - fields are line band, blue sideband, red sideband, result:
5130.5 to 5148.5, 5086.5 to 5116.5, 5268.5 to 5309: 0.9 Angstrom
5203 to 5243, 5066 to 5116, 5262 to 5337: 1.0 Angstrom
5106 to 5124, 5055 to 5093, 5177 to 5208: 0.5 Angstrom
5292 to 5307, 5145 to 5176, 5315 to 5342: -0.8 Angstrom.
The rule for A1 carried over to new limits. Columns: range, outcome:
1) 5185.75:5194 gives 20.94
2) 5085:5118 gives 21.13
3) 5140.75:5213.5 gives 25.17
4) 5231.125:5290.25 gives 31.23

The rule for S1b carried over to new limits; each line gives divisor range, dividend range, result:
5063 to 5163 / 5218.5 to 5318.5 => 1.45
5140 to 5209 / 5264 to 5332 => 1.54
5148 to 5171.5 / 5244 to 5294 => 1.50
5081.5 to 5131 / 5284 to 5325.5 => 1.57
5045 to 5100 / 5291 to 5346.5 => 1.43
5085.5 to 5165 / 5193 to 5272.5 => 1.30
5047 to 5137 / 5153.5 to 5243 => 1.05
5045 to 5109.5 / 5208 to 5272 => 1.30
